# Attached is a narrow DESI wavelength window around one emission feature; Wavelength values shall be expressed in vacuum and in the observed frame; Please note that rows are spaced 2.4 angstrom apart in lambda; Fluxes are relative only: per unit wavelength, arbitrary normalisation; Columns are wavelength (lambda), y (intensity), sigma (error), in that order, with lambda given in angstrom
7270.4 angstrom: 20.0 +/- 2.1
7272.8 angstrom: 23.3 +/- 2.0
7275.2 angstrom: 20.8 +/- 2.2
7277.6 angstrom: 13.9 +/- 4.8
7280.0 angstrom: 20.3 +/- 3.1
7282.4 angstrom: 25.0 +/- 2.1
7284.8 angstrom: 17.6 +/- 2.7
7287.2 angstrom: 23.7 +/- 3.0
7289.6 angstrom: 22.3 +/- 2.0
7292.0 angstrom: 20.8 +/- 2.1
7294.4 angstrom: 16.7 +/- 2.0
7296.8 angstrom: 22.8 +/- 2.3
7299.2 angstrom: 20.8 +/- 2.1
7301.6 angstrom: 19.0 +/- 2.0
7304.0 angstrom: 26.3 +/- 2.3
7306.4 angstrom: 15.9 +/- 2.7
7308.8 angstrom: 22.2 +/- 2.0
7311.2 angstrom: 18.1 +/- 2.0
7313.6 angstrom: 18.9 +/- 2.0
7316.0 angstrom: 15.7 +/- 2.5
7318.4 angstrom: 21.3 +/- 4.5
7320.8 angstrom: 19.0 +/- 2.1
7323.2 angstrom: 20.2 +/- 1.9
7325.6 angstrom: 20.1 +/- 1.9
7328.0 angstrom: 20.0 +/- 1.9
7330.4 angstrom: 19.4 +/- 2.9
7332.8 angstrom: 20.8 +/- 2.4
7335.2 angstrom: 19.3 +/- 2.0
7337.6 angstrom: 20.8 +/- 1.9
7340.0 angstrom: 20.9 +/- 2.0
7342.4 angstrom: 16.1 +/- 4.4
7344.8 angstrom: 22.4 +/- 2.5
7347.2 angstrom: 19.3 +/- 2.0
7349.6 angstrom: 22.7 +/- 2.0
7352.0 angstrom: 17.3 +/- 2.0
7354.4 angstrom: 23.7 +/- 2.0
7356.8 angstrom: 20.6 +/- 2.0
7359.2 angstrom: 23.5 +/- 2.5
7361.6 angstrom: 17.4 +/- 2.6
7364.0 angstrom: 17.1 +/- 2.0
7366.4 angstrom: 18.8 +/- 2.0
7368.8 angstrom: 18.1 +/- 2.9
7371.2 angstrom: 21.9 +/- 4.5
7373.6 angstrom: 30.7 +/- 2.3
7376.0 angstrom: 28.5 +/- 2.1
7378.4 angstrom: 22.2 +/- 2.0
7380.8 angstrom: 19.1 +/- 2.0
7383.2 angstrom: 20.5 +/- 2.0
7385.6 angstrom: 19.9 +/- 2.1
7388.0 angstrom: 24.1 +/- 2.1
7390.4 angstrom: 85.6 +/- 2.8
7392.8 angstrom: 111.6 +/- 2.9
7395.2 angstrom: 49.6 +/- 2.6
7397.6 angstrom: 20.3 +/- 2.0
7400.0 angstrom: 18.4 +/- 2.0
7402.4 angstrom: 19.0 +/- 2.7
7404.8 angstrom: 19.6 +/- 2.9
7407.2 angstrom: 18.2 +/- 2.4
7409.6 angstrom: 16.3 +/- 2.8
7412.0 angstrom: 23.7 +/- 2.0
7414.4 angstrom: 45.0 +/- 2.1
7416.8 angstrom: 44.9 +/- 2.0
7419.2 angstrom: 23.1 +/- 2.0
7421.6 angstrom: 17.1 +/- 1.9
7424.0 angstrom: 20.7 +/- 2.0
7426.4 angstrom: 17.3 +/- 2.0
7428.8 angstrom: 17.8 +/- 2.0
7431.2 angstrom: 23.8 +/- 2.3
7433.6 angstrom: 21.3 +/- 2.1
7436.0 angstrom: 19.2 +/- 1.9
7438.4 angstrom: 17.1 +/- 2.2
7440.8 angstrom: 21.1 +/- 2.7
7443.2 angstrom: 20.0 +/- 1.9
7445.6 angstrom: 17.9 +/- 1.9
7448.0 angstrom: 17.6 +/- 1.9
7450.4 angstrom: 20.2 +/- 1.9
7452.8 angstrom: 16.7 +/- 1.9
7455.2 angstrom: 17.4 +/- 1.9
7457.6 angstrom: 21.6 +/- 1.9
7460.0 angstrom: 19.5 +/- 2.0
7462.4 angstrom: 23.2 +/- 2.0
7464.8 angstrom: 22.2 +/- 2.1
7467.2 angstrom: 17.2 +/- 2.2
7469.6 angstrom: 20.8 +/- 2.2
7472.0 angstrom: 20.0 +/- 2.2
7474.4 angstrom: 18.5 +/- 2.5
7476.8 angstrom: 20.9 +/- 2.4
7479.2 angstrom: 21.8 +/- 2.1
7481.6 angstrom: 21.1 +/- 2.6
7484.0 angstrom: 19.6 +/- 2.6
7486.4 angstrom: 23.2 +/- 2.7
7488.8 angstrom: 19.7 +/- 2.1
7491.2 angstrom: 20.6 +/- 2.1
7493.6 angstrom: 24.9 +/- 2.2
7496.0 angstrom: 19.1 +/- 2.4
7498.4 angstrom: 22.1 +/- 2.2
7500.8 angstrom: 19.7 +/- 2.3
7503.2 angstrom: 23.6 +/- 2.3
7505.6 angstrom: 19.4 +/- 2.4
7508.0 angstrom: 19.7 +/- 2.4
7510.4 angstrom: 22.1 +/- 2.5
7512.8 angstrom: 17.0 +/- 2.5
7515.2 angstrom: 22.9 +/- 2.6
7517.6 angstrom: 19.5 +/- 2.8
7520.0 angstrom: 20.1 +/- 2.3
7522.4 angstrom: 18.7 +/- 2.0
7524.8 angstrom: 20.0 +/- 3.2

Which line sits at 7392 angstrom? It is H-alpha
